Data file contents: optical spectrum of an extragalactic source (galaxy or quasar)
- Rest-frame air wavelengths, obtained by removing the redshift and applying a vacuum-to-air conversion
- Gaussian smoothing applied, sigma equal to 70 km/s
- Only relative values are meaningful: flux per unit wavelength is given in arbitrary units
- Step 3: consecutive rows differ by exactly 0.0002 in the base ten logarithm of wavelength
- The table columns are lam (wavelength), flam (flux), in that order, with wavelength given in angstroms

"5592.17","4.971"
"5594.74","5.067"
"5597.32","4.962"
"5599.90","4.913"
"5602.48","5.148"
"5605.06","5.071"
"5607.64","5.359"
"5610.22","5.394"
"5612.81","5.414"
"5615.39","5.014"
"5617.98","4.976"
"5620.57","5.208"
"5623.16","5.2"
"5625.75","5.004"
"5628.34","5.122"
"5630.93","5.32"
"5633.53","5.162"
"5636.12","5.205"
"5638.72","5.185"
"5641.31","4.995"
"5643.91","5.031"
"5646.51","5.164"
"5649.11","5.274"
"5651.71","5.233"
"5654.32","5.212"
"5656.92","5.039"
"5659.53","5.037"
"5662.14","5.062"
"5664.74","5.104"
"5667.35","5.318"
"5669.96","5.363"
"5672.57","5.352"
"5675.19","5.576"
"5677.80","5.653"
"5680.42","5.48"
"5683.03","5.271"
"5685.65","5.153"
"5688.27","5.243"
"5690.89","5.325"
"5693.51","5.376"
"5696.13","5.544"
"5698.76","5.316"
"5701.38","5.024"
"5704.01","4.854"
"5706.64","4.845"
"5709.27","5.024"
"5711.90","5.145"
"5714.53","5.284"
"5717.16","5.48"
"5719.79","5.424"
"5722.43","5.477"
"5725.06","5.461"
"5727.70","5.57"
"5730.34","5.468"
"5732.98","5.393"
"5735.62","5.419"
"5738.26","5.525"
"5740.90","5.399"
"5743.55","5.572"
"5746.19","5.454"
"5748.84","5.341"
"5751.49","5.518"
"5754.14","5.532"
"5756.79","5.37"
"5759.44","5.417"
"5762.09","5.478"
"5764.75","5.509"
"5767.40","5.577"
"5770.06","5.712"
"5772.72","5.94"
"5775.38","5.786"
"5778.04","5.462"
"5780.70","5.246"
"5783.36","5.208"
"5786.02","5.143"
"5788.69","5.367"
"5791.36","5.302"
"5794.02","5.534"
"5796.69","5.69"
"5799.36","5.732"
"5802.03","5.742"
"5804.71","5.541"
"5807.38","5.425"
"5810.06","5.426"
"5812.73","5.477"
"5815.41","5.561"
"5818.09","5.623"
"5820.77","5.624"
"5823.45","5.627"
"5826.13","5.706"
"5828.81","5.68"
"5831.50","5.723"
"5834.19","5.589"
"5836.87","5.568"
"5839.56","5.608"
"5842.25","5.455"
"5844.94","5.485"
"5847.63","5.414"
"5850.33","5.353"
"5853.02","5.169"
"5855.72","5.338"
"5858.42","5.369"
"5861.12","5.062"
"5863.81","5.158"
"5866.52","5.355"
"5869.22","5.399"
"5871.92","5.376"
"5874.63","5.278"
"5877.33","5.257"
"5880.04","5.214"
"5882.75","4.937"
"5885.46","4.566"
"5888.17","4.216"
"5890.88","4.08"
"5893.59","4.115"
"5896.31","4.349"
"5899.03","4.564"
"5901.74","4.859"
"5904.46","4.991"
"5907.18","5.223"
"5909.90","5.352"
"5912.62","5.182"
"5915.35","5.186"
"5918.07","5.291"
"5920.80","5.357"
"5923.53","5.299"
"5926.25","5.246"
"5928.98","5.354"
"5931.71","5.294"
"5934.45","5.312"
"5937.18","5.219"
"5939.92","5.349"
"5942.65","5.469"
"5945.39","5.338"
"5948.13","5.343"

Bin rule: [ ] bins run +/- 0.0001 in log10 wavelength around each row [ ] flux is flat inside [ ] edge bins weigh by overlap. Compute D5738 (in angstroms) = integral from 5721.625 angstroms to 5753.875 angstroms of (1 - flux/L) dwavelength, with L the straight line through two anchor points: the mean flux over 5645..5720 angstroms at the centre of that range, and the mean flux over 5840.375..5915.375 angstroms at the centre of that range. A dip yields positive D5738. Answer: -1.7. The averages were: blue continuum 5.24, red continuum 5.05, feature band 5.47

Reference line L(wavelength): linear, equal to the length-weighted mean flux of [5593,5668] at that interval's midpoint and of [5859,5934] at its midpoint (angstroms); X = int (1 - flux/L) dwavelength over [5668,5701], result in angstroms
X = -1.7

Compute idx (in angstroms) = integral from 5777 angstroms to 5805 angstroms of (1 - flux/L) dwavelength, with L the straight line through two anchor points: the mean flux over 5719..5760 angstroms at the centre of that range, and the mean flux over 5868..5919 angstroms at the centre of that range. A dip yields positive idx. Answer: -0.91 angstroms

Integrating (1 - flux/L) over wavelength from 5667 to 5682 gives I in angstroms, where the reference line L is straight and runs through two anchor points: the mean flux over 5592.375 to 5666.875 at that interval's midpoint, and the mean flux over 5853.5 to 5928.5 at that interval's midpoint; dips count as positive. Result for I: -1.0 angstroms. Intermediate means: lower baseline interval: 5.14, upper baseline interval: 5.03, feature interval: 5.46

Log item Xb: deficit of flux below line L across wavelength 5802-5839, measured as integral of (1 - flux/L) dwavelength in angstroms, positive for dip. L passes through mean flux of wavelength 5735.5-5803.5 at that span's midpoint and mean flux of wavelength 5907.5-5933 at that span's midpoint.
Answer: -1.1 angstroms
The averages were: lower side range 5.5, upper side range 5.28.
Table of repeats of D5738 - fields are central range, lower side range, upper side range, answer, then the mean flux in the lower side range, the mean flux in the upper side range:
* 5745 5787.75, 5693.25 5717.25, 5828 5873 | -1.7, 5.17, 5.41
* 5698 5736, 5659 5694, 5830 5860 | 0.5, 5.31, 5.46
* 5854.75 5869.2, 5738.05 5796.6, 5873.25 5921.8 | -0.6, 5.48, 4.89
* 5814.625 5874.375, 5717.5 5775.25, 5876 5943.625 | -2.9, 5.51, 5.01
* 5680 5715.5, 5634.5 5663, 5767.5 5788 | 0.5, 5.13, 5.5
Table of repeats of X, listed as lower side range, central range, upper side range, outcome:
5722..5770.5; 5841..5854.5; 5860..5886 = -0.3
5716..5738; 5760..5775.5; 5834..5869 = -0.6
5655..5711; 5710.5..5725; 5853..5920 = -0.5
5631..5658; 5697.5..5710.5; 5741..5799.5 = 0.7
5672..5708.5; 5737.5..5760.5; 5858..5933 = -1.1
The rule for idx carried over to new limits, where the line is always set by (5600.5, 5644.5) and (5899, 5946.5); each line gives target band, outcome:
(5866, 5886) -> 0.1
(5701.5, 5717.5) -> 0.3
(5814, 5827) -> -1.0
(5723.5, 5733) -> -0.5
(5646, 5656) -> -0.1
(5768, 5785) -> -1.2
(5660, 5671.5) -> -0.1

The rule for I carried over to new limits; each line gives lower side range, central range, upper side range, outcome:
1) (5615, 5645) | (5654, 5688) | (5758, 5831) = -0.34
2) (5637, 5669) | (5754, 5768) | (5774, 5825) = -0.16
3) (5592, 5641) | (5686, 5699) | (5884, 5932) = -0.68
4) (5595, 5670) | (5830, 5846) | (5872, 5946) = -1.60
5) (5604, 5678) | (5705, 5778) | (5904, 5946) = -3.01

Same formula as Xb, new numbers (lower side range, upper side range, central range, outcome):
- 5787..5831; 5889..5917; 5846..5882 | -1.24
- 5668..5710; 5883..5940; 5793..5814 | -1.87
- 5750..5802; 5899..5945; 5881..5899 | 3.00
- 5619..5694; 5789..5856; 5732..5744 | -0.17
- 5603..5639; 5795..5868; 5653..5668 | 0.36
